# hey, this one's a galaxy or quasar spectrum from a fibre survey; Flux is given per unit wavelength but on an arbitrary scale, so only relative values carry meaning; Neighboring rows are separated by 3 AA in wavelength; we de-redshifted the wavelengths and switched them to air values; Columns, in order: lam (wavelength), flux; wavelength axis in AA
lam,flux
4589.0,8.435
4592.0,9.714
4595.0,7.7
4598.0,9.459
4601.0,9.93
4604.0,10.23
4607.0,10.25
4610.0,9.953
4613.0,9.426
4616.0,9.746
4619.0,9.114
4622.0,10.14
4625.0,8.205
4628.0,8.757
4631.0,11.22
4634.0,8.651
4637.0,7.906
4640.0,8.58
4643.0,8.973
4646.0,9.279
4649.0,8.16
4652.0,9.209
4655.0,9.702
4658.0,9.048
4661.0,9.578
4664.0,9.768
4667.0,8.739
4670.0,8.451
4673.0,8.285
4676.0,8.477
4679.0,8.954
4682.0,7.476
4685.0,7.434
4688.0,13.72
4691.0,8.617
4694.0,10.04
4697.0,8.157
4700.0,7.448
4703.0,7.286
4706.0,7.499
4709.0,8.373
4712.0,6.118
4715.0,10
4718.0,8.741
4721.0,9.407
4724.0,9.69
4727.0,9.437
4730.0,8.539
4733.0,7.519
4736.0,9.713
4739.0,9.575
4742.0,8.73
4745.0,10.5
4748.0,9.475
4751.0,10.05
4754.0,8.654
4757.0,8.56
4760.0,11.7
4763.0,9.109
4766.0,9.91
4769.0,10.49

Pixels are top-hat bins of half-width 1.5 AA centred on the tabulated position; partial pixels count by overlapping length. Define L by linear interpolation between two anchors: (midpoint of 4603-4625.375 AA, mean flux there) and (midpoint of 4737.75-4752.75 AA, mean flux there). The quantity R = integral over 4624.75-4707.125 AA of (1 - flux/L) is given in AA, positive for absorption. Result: 6.9 AA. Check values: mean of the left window 9.69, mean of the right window 9.65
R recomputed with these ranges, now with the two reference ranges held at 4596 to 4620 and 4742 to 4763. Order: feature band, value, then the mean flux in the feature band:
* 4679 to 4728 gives 5.01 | 8.72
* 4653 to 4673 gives 1.18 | 9.14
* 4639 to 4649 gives 0.90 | 8.84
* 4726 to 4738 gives 1.10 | 8.81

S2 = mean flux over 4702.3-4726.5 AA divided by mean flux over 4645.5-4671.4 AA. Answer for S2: 0.9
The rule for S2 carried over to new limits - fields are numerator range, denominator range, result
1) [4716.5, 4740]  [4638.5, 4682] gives 1.02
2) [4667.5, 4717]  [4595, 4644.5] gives 0.91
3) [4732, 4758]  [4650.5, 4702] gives 1.03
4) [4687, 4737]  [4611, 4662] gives 0.96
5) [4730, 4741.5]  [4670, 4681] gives 1.04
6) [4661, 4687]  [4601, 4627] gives 0.89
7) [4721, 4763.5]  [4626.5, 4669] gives 1.03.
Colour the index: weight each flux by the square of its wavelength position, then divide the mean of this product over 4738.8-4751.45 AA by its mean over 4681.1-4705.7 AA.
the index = 1.1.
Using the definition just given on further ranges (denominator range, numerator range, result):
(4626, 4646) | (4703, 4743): 1.00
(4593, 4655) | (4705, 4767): 1.03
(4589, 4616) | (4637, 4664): 0.97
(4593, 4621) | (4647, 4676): 0.96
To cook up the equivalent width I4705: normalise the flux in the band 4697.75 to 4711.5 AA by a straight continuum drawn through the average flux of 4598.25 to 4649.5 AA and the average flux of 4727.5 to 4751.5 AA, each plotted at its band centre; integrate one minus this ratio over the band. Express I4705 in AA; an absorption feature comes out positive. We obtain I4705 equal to 2.5 AA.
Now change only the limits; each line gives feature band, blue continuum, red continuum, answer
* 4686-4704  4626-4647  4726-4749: -0.21 AA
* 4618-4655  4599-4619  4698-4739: 1.81 AA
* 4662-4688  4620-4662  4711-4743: 0.71 AA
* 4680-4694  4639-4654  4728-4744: -0.78 AA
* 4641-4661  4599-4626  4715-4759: 0.97 AA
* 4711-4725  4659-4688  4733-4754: 0.57 AA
